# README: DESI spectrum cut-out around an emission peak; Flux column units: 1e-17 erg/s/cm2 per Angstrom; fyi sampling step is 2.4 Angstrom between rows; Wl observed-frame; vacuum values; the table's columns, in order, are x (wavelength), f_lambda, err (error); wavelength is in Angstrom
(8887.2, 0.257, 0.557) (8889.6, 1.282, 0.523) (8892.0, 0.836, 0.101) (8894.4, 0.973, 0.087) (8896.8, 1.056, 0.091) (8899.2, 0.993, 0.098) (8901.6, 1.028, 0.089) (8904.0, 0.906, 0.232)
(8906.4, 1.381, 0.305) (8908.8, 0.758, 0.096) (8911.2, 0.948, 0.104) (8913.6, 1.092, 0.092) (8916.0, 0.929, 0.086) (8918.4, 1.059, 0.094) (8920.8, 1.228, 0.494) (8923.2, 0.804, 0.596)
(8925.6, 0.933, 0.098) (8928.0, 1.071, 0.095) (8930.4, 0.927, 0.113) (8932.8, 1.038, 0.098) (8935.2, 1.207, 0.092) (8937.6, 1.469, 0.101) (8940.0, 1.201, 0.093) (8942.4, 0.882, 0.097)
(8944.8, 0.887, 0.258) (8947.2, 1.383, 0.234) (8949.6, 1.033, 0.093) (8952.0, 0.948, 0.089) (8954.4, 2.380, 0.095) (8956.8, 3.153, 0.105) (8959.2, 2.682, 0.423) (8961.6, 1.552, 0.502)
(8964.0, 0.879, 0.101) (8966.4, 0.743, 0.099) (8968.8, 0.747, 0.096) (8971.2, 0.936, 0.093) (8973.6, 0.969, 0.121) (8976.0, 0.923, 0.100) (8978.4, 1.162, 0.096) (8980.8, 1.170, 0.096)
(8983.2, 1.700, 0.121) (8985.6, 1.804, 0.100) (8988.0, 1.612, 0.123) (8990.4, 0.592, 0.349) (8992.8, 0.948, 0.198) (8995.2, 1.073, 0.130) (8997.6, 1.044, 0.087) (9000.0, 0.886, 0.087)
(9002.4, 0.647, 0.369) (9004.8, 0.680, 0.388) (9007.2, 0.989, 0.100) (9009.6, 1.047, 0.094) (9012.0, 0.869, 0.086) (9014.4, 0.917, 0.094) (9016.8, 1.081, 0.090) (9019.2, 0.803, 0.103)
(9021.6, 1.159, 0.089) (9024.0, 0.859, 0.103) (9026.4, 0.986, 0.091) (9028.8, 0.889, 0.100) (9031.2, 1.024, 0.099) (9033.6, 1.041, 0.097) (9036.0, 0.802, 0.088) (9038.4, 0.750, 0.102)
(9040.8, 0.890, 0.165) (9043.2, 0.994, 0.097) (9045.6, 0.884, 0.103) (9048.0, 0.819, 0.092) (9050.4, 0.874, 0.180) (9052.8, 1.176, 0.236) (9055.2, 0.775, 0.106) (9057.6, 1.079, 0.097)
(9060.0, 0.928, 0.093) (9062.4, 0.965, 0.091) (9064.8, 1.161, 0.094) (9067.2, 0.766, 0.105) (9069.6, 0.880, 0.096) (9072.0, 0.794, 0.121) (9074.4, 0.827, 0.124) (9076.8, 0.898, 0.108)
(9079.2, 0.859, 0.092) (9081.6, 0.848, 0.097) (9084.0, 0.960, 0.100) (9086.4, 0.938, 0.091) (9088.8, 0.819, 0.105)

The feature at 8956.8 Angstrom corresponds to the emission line Halpha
